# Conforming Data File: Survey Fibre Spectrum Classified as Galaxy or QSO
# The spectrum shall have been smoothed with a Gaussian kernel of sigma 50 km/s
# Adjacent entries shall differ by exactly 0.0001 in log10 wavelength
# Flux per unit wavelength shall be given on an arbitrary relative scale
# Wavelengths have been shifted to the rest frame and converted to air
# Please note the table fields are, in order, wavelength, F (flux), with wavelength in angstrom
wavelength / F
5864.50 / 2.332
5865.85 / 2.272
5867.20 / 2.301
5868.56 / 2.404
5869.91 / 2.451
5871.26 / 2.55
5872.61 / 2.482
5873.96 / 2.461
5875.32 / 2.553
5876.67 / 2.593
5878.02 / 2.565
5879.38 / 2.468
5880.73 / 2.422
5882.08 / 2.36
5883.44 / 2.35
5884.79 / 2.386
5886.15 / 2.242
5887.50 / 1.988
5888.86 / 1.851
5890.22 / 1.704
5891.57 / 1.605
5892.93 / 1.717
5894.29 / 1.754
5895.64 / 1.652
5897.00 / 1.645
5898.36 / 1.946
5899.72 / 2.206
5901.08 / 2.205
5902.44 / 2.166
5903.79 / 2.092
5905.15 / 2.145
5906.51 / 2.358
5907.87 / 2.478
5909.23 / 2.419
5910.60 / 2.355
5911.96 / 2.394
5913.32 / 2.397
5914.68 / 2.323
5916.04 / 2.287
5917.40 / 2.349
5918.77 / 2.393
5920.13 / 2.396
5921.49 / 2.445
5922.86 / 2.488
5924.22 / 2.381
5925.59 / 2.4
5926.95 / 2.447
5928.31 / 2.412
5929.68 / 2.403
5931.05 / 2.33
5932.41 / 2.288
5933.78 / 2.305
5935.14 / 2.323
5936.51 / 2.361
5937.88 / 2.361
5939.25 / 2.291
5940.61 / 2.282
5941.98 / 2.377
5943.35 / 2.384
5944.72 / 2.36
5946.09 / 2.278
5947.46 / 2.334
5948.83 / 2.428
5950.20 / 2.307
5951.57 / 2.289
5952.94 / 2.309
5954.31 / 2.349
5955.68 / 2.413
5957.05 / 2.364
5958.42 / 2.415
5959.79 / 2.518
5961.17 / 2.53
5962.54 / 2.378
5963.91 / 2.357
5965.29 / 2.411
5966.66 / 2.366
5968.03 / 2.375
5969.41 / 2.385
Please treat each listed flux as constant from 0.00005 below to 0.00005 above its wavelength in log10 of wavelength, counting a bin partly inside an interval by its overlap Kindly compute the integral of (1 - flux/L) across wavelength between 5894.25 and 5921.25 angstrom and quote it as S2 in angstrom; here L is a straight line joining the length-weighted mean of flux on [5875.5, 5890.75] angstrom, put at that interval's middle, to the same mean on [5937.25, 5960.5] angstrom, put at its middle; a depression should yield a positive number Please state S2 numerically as 1.1 angstrom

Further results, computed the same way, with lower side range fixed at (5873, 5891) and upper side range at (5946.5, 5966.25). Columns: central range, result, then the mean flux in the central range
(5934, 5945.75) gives 0.1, 2.34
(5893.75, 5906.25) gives 1.8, 2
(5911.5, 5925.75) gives -0.3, 2.39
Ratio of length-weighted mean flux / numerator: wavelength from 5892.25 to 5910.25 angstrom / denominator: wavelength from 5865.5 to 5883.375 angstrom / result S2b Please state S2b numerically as 0.8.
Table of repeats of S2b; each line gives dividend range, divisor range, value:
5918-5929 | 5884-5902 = 1.26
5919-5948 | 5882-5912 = 1.14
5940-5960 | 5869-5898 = 1.08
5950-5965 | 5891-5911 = 1.17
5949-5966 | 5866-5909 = 1.09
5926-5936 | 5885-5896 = 1.28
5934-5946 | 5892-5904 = 1.22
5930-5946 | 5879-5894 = 1.12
